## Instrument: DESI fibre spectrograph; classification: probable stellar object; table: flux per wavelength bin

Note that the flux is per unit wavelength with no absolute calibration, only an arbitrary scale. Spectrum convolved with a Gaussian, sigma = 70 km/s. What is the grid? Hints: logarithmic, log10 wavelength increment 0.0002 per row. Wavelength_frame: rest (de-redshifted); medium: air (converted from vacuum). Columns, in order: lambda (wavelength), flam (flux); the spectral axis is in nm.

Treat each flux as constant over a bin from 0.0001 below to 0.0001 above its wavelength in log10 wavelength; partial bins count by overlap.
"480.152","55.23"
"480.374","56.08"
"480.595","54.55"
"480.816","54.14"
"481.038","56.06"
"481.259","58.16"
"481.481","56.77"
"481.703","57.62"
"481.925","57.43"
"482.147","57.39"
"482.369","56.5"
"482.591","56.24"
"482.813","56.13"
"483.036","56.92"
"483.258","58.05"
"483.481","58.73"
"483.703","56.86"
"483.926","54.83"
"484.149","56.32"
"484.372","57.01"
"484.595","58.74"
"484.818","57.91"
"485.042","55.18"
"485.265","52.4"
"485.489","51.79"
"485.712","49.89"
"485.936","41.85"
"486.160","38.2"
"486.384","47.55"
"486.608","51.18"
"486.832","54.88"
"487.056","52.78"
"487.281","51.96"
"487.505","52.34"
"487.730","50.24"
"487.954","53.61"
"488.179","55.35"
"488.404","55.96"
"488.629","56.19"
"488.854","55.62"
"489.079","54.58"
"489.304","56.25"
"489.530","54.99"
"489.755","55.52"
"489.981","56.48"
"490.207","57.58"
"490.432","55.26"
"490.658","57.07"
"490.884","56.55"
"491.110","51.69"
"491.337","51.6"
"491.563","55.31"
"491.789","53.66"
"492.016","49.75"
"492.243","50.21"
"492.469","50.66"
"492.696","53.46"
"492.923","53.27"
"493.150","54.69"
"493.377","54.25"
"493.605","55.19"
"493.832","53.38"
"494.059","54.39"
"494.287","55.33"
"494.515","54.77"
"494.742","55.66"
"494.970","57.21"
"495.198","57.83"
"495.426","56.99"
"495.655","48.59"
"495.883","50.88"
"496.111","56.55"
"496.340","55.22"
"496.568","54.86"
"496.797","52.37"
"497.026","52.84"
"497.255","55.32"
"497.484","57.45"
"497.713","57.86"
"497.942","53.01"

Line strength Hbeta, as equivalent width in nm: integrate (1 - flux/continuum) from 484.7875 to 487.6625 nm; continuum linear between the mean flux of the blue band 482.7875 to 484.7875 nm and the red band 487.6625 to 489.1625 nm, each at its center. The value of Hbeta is 0.28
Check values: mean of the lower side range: 57.1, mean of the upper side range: 54.7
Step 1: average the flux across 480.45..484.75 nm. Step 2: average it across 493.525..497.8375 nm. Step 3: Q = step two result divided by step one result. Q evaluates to 0.97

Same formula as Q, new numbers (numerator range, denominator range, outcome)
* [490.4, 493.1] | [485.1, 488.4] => 1.05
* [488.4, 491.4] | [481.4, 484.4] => 0.97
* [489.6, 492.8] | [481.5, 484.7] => 0.95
